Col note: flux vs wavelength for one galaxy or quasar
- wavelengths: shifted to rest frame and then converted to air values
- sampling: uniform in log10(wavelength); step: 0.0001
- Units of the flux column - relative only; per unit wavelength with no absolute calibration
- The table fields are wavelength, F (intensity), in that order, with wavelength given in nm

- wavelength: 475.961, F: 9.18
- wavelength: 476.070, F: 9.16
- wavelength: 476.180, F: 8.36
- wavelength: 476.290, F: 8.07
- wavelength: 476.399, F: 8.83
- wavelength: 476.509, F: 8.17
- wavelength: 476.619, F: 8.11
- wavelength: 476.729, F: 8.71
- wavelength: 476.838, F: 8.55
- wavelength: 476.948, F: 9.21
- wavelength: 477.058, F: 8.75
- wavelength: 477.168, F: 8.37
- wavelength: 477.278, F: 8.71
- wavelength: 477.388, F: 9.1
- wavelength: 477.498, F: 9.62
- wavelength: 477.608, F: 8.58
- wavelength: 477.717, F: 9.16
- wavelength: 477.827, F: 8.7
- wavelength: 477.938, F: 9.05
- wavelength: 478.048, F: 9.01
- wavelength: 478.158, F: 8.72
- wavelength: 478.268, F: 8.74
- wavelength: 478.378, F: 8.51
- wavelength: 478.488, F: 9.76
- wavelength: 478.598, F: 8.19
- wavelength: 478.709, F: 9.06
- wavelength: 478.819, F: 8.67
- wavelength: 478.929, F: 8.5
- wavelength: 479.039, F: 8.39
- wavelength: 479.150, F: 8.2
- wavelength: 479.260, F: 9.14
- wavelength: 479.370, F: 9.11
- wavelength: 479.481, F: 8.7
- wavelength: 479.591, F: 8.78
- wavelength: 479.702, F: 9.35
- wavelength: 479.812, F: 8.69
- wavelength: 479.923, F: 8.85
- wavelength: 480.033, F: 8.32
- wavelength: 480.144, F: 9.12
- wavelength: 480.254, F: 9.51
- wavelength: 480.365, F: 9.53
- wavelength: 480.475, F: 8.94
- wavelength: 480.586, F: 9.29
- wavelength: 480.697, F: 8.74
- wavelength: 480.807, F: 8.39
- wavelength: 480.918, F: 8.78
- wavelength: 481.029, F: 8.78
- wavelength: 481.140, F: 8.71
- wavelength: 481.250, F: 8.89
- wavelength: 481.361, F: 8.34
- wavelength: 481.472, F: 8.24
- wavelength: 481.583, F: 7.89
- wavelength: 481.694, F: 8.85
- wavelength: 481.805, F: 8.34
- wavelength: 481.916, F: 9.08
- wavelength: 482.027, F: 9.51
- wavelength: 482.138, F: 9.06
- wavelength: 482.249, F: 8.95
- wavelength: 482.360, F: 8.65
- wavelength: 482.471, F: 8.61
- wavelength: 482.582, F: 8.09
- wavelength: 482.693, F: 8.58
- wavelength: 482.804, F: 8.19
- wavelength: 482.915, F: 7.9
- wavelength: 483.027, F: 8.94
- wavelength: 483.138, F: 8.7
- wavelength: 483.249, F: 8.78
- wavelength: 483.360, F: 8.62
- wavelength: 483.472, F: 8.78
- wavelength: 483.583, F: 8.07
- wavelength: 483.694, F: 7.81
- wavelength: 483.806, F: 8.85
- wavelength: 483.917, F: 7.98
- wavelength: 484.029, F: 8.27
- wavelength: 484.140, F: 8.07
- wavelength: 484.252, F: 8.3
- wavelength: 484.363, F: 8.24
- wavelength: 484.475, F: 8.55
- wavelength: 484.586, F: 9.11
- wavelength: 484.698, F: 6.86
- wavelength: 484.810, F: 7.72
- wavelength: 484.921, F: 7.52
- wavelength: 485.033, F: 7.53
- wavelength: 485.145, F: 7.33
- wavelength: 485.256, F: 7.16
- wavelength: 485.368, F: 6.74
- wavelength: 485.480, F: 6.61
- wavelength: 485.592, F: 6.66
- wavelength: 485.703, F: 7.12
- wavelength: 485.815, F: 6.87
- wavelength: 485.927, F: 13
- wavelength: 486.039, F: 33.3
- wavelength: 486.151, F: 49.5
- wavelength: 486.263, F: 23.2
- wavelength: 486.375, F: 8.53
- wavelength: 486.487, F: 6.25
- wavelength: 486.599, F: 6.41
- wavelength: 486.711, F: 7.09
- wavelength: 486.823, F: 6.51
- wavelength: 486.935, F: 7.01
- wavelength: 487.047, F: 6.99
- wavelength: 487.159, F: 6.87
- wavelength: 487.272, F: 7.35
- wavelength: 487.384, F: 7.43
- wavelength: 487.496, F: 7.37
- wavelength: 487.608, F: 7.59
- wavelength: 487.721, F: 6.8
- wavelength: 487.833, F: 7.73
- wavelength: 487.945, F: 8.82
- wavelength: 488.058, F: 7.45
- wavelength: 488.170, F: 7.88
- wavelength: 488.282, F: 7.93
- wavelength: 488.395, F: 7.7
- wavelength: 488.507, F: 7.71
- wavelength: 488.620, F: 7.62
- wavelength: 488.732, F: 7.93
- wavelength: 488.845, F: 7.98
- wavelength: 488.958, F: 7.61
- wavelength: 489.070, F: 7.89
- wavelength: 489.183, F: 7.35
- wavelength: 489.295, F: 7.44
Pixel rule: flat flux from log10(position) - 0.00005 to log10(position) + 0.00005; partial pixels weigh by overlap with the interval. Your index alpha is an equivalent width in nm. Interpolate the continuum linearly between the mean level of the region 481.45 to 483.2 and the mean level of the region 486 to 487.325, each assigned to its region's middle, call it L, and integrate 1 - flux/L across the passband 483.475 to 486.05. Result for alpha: 0.66 nm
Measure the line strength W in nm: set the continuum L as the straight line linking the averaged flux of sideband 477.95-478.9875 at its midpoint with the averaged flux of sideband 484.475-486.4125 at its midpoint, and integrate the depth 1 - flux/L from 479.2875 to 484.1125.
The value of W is 0.825 nm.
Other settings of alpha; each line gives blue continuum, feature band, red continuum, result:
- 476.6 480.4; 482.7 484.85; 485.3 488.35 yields 0.346 nm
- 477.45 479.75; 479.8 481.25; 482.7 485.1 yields -0.047 nm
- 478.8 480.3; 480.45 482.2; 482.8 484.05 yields -0.022 nm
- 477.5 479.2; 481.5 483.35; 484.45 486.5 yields 0.368 nm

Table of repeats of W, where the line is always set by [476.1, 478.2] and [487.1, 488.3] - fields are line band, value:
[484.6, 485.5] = 0.06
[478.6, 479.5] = -0.02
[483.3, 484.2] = -0.04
